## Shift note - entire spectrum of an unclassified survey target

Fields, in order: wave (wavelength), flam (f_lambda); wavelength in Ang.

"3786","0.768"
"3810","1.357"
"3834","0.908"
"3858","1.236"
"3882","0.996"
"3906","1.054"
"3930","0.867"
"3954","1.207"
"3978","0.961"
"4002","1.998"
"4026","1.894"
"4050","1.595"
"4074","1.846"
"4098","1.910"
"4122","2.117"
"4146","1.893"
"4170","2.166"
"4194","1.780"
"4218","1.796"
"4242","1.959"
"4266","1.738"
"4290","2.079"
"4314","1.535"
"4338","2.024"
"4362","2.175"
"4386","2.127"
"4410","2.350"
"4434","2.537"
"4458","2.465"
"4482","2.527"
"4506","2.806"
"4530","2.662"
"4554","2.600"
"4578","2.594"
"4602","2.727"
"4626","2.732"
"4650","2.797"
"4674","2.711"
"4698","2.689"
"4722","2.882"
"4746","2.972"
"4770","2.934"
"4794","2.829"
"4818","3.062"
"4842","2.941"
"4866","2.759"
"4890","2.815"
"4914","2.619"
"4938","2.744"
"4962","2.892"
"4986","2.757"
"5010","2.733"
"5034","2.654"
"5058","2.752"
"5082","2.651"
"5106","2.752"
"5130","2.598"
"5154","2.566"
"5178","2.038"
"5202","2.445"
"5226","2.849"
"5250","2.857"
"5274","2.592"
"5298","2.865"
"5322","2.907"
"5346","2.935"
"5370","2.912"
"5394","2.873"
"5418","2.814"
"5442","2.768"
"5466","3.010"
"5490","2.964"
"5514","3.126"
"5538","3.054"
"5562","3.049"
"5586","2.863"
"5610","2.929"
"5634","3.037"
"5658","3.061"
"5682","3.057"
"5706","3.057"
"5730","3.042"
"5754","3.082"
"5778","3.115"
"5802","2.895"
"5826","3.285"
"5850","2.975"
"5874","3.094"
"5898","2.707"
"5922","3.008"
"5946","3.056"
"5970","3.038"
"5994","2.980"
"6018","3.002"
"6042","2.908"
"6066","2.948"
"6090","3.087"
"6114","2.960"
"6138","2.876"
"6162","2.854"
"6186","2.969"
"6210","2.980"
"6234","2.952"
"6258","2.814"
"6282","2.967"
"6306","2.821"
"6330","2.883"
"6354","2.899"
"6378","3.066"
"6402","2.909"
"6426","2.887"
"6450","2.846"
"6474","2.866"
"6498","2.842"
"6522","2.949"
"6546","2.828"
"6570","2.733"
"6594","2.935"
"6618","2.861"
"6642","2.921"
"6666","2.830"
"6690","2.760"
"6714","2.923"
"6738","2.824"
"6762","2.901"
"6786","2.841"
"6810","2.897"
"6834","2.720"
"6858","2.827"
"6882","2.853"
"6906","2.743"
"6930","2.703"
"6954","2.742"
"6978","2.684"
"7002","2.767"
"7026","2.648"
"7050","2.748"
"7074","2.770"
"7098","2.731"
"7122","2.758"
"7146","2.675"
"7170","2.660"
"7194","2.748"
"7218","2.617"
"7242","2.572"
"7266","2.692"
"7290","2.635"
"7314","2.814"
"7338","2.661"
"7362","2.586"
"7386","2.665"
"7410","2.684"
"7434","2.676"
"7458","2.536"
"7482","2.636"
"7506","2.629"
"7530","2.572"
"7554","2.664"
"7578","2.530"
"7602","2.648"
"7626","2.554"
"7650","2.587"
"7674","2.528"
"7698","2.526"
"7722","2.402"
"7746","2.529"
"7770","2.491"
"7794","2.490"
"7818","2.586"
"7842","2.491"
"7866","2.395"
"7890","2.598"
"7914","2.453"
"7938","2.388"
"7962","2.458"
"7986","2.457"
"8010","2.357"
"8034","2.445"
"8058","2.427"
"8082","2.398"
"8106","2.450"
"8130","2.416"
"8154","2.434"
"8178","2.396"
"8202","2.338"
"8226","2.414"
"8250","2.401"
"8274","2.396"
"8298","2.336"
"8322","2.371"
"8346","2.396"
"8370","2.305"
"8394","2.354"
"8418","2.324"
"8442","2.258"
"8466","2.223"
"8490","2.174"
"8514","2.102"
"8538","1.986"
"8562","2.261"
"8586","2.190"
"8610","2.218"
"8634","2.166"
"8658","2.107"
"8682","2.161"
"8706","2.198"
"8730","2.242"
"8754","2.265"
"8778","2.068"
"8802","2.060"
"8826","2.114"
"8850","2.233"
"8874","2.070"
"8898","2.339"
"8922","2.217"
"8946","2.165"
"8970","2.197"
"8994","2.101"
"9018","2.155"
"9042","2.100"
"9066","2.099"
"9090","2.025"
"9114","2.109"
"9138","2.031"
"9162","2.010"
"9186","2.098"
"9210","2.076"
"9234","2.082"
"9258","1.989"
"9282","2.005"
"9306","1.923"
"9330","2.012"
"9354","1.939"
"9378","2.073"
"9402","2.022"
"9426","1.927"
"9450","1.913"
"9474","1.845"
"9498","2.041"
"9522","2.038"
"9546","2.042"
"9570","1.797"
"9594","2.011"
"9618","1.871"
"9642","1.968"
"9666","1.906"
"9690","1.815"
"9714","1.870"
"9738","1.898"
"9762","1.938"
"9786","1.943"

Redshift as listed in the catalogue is 0.00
